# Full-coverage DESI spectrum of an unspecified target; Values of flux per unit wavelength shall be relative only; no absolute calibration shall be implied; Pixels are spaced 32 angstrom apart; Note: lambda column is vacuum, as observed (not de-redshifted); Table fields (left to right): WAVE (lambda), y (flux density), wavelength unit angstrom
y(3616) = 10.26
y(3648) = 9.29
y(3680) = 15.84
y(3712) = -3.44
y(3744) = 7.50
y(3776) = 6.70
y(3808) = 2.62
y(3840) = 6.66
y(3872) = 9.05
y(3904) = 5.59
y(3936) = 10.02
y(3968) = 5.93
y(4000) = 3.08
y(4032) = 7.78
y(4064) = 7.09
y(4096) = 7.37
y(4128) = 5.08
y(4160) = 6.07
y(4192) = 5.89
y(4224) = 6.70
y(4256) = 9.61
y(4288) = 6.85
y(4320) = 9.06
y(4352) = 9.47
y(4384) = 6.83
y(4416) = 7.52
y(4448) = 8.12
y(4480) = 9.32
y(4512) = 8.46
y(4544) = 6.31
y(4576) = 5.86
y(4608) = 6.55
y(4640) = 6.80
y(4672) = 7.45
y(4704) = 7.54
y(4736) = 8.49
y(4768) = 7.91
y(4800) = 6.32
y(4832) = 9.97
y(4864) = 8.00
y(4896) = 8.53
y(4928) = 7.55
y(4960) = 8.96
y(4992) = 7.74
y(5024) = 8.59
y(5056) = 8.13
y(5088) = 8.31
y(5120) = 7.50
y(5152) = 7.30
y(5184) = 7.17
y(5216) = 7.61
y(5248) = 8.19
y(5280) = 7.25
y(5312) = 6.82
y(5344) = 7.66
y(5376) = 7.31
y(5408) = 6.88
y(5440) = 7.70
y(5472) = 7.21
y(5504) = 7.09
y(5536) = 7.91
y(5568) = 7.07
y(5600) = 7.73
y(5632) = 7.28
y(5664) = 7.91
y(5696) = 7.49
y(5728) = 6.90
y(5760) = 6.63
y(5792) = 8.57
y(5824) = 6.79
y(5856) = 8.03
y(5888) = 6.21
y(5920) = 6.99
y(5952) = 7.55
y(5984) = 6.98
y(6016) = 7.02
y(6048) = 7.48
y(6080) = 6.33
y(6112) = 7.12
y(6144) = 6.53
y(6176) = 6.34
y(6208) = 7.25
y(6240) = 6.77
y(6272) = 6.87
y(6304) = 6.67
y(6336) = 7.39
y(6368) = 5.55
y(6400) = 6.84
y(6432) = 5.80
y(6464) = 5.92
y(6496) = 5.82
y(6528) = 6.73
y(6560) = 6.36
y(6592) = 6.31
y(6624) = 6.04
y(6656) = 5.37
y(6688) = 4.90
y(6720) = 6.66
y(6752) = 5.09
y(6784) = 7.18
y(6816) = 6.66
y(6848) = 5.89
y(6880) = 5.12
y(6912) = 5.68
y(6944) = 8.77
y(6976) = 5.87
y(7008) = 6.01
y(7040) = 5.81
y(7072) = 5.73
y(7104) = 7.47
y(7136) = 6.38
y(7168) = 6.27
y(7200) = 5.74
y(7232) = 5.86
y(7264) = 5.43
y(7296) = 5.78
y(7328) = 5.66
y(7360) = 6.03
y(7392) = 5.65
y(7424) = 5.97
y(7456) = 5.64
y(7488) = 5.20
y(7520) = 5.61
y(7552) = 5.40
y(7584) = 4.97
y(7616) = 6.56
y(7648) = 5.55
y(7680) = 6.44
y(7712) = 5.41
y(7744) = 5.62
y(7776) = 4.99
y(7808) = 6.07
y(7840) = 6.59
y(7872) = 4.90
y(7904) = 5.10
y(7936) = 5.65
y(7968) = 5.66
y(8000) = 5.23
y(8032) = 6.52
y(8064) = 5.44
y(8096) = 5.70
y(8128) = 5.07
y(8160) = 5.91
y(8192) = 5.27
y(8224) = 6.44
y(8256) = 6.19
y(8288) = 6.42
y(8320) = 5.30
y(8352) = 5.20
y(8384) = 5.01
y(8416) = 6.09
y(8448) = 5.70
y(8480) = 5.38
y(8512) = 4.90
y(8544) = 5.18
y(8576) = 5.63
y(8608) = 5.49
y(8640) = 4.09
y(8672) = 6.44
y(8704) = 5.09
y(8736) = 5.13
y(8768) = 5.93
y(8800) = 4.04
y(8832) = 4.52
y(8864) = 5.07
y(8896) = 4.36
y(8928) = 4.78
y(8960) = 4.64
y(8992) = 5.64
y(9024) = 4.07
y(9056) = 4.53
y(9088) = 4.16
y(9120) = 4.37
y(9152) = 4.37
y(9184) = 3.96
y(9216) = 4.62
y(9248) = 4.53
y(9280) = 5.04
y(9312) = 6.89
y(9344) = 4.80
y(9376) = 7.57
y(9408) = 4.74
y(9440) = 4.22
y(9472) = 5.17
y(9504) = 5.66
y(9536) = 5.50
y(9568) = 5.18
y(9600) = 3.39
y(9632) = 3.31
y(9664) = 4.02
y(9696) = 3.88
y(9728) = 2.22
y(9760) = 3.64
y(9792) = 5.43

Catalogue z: 0.056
